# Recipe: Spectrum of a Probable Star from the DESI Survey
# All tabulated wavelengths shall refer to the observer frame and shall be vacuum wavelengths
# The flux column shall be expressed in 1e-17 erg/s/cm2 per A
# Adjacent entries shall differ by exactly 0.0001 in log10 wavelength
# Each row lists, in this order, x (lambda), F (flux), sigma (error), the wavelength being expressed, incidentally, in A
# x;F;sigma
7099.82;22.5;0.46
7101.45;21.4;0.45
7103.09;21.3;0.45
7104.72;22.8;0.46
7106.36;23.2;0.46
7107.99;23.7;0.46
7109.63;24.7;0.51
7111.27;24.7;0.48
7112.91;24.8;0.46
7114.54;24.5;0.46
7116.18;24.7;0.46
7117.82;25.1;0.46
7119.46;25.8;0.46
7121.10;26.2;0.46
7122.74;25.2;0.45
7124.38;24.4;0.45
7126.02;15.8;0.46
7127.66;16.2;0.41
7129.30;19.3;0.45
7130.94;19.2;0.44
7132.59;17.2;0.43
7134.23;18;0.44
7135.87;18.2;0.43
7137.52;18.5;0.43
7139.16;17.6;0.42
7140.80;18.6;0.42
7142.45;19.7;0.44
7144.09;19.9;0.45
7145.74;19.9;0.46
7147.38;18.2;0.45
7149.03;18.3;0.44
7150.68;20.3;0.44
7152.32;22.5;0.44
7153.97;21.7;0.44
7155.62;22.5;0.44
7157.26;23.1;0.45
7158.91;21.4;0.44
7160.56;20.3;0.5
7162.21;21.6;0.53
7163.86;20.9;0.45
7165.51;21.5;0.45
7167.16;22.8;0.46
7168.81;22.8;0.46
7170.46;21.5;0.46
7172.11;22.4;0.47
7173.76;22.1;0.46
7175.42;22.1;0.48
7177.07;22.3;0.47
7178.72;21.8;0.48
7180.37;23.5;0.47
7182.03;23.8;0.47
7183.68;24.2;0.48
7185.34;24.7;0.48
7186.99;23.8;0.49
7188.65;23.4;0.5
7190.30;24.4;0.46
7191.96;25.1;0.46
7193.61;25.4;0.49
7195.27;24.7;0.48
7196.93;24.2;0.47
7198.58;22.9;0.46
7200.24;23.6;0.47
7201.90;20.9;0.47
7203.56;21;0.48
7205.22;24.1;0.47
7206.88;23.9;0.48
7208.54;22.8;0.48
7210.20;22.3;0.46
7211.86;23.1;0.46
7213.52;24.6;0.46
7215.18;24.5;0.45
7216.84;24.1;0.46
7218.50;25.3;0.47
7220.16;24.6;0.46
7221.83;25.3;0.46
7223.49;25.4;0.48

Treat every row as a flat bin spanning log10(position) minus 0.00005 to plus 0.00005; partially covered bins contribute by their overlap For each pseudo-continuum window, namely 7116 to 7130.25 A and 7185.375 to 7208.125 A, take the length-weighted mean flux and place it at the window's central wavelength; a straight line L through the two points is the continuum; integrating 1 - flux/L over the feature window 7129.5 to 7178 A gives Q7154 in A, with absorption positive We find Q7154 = 5.1 A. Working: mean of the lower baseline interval 22.4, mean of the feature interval 20.5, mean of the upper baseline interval 23.7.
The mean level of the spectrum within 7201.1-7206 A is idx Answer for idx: 22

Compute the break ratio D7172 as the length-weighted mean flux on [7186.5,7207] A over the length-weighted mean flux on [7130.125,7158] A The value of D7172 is 1.21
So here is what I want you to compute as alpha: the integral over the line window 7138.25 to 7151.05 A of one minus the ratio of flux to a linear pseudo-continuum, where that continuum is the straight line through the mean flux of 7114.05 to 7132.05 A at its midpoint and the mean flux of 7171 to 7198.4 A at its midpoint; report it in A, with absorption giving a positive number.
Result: 2.1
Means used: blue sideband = 22.3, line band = 19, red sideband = 23.6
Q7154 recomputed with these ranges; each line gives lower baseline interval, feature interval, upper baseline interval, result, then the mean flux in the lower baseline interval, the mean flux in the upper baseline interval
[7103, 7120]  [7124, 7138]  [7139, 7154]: 2.1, 24.2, 19.7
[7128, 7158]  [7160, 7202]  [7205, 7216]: -2.3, 19.5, 23.6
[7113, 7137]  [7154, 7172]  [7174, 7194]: 0.8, 21.5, 23.6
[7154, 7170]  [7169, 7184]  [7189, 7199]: 0.3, 21.9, 24.5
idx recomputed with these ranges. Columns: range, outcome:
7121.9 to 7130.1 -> 20.2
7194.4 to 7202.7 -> 23.3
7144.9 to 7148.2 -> 19.1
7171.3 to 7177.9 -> 22.2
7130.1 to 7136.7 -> 18.1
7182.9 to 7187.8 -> 24.2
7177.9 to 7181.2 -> 22.7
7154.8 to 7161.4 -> 21.8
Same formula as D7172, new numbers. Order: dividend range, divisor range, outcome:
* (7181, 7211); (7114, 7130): 1.04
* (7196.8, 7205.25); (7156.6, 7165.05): 1.05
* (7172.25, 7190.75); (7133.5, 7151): 1.24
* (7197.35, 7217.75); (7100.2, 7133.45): 1.03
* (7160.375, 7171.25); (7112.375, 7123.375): 0.86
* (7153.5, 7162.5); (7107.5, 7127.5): 0.91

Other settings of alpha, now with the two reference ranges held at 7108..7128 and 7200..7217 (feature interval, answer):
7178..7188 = -0.2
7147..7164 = 1.7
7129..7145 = 3.4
